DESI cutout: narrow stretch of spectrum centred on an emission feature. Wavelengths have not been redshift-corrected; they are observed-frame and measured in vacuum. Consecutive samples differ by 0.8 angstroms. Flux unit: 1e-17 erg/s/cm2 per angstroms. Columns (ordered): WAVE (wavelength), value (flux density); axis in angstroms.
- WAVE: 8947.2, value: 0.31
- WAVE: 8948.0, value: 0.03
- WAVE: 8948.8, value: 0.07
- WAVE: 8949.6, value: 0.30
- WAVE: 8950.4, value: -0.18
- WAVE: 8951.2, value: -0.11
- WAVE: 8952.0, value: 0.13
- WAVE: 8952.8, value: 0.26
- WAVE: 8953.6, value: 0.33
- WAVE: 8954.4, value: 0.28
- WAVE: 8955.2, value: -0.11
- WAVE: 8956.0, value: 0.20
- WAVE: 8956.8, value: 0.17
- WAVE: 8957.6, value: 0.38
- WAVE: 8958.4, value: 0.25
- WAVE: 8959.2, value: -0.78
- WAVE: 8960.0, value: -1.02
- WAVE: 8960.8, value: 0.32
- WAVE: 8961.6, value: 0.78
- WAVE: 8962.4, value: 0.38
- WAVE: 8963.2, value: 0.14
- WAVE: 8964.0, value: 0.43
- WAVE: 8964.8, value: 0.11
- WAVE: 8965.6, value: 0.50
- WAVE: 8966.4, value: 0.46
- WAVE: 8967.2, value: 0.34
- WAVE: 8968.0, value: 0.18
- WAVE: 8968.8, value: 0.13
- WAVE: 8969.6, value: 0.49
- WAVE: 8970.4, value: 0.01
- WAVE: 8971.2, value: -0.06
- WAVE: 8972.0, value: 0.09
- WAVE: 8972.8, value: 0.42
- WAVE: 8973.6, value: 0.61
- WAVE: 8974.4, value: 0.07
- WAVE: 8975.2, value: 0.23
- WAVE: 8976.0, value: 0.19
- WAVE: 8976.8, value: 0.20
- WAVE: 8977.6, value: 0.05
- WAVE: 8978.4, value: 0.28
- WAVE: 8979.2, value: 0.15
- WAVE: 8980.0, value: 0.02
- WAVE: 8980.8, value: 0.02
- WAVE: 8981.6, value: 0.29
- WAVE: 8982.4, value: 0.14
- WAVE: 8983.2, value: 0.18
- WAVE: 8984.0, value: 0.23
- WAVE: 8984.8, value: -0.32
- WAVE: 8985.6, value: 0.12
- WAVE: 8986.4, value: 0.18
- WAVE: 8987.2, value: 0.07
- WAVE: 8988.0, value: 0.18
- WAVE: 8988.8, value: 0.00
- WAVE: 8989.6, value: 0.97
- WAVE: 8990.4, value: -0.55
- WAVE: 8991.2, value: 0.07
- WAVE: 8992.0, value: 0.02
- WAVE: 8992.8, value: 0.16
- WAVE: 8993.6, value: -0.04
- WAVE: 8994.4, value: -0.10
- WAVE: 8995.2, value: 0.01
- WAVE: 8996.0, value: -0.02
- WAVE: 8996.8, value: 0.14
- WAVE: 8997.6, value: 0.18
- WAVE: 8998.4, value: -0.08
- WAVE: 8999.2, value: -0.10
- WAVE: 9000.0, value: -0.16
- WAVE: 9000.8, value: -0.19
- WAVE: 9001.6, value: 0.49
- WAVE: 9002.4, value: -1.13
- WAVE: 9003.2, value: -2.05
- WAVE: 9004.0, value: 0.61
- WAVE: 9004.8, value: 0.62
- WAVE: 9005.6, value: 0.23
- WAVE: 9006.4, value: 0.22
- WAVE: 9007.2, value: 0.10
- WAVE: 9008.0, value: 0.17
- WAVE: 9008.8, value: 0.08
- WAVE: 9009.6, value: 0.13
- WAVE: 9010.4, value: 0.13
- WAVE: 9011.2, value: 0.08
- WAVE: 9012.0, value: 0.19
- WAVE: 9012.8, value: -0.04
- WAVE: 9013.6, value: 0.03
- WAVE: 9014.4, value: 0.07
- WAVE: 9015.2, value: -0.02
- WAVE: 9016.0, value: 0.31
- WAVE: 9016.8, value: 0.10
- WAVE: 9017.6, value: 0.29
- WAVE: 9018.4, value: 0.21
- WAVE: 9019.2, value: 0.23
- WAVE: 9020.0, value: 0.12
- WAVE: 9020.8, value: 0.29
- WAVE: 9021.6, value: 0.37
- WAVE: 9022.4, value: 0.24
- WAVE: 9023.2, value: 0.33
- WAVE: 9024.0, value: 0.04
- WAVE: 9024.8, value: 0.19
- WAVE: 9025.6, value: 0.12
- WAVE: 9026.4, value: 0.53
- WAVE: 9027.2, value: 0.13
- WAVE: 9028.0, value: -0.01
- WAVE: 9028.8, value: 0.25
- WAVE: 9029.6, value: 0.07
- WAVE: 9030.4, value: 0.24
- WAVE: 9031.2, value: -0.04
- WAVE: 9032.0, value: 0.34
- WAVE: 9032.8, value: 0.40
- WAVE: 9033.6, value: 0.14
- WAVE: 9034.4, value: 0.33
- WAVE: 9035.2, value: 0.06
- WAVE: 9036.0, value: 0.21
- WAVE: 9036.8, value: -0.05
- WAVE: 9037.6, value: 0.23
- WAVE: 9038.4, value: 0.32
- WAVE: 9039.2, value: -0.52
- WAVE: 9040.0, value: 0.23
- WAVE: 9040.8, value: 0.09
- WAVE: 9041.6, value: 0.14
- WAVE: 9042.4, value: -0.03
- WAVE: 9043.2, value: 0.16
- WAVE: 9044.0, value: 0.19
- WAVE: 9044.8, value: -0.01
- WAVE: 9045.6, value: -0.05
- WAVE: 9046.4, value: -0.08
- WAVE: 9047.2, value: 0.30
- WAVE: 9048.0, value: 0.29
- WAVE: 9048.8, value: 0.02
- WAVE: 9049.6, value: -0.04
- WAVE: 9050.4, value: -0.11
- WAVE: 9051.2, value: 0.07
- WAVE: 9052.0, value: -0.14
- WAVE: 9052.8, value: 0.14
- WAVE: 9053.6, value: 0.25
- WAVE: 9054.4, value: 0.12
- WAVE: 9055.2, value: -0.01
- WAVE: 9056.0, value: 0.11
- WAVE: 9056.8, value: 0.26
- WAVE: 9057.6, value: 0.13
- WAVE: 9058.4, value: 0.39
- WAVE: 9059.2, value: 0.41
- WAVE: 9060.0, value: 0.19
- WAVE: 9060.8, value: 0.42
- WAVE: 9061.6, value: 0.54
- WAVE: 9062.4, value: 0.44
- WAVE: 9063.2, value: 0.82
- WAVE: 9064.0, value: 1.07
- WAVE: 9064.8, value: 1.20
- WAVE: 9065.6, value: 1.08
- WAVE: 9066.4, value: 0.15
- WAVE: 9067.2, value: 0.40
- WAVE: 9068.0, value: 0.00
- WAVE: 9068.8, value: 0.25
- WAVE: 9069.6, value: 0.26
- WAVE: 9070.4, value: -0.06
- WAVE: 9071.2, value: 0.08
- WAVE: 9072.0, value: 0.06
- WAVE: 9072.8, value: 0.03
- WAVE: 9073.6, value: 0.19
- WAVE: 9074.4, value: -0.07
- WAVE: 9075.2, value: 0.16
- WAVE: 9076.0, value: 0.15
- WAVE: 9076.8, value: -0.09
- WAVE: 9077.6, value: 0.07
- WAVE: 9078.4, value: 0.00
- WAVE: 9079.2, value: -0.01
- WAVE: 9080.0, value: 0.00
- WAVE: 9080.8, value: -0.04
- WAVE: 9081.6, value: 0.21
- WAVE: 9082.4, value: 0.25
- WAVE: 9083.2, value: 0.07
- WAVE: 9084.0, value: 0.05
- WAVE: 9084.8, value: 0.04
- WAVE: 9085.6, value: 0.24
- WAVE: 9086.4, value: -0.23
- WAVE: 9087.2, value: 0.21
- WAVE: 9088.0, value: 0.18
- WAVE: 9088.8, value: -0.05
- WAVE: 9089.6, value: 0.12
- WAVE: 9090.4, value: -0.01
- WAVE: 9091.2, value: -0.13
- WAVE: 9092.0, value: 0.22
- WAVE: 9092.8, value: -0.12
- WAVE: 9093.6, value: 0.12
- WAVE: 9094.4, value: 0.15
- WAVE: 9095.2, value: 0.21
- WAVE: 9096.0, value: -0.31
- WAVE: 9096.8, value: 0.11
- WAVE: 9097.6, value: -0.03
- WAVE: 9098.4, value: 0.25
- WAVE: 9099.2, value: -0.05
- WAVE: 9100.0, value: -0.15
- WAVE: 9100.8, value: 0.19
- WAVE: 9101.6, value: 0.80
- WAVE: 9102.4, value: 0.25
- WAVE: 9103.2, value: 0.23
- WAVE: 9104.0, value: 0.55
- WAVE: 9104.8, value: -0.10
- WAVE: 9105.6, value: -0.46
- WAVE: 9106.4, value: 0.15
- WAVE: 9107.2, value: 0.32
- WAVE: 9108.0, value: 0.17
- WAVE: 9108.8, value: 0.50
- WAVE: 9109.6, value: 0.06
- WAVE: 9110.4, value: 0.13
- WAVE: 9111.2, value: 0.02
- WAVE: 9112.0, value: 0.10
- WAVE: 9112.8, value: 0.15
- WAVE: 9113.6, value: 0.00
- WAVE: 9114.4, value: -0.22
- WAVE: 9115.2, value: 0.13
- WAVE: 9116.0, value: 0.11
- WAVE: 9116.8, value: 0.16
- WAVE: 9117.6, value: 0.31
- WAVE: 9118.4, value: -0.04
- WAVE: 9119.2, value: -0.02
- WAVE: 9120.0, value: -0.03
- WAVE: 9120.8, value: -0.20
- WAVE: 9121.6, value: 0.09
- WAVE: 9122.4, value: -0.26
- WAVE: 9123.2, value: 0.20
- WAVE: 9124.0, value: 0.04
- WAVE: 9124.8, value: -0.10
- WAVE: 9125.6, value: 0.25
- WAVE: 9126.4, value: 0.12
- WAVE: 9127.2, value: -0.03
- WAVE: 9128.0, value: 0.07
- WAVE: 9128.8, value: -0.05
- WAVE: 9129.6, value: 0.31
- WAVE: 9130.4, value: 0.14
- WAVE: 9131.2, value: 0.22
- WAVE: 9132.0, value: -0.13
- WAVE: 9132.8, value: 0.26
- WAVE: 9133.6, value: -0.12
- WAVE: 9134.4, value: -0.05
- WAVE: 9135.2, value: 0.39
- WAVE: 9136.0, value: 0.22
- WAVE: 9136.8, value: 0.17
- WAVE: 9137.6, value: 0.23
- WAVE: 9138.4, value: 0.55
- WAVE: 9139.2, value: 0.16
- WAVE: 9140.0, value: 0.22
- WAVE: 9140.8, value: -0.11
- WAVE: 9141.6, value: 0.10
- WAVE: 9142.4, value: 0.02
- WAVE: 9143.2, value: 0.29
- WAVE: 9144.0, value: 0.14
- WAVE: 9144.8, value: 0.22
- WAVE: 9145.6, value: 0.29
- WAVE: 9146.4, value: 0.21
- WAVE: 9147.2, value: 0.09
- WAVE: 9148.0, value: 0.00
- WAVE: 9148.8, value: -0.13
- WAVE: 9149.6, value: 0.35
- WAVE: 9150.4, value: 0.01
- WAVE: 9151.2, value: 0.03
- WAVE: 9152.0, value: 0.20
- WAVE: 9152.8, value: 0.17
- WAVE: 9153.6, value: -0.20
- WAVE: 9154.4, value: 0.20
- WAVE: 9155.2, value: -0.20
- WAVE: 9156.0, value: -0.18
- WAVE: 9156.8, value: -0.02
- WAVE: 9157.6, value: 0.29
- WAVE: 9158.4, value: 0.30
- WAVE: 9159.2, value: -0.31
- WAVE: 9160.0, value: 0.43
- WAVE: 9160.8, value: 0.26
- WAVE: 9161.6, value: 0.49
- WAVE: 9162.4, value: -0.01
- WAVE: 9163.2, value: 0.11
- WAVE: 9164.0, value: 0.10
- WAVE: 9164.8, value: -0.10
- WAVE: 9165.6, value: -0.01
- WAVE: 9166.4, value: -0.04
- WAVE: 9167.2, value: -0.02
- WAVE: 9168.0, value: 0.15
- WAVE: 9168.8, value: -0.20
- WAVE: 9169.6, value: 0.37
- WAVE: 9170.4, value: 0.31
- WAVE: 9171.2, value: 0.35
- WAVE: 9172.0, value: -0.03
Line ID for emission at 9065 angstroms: Hbeta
